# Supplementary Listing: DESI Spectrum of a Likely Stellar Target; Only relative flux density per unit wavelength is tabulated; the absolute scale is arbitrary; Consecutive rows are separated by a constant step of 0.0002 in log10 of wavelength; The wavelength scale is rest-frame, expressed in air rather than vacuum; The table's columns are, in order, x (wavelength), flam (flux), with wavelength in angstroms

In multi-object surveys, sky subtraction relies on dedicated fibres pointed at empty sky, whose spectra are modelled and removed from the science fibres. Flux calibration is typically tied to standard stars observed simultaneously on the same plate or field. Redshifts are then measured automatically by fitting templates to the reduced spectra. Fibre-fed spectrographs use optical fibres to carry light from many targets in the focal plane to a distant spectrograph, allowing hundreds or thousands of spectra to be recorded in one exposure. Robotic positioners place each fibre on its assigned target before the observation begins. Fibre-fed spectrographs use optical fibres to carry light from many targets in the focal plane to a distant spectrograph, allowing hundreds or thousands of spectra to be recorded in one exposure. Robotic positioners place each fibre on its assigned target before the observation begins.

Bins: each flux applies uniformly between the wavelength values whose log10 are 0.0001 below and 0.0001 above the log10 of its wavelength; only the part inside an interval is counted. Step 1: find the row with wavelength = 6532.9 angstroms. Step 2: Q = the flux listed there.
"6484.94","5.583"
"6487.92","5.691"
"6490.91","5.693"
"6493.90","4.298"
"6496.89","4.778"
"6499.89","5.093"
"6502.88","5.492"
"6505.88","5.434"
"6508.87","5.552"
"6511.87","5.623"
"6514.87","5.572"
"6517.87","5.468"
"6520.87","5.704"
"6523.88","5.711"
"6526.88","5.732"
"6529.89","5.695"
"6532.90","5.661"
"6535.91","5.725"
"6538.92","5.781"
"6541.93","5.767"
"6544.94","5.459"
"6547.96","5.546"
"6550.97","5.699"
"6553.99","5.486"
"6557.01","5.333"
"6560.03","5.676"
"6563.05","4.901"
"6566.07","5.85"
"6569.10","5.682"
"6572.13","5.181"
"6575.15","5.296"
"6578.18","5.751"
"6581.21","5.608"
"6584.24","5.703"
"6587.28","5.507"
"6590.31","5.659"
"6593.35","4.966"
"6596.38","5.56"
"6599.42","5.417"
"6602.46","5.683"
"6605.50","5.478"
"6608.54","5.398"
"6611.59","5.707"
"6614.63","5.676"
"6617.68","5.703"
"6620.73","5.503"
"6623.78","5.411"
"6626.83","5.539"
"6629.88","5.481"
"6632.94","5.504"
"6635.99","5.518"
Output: 5.661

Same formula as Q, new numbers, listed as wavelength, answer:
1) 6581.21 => 5.608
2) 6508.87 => 5.552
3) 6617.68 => 5.703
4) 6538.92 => 5.781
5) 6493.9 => 4.298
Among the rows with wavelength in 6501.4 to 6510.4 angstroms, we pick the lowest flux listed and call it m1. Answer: 5.434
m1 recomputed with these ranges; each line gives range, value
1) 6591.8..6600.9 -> 4.966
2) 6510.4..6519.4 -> 5.468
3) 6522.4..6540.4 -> 5.661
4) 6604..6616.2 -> 5.398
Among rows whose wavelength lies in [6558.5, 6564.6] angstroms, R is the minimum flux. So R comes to 4.901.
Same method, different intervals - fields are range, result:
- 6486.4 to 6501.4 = 4.298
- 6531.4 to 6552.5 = 5.459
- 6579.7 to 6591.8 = 5.507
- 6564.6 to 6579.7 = 5.181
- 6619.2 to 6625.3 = 5.411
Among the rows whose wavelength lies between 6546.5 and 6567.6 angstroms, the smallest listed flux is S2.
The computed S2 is 4.901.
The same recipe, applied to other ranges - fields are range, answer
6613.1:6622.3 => 5.503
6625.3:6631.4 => 5.481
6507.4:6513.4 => 5.552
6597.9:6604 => 5.417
